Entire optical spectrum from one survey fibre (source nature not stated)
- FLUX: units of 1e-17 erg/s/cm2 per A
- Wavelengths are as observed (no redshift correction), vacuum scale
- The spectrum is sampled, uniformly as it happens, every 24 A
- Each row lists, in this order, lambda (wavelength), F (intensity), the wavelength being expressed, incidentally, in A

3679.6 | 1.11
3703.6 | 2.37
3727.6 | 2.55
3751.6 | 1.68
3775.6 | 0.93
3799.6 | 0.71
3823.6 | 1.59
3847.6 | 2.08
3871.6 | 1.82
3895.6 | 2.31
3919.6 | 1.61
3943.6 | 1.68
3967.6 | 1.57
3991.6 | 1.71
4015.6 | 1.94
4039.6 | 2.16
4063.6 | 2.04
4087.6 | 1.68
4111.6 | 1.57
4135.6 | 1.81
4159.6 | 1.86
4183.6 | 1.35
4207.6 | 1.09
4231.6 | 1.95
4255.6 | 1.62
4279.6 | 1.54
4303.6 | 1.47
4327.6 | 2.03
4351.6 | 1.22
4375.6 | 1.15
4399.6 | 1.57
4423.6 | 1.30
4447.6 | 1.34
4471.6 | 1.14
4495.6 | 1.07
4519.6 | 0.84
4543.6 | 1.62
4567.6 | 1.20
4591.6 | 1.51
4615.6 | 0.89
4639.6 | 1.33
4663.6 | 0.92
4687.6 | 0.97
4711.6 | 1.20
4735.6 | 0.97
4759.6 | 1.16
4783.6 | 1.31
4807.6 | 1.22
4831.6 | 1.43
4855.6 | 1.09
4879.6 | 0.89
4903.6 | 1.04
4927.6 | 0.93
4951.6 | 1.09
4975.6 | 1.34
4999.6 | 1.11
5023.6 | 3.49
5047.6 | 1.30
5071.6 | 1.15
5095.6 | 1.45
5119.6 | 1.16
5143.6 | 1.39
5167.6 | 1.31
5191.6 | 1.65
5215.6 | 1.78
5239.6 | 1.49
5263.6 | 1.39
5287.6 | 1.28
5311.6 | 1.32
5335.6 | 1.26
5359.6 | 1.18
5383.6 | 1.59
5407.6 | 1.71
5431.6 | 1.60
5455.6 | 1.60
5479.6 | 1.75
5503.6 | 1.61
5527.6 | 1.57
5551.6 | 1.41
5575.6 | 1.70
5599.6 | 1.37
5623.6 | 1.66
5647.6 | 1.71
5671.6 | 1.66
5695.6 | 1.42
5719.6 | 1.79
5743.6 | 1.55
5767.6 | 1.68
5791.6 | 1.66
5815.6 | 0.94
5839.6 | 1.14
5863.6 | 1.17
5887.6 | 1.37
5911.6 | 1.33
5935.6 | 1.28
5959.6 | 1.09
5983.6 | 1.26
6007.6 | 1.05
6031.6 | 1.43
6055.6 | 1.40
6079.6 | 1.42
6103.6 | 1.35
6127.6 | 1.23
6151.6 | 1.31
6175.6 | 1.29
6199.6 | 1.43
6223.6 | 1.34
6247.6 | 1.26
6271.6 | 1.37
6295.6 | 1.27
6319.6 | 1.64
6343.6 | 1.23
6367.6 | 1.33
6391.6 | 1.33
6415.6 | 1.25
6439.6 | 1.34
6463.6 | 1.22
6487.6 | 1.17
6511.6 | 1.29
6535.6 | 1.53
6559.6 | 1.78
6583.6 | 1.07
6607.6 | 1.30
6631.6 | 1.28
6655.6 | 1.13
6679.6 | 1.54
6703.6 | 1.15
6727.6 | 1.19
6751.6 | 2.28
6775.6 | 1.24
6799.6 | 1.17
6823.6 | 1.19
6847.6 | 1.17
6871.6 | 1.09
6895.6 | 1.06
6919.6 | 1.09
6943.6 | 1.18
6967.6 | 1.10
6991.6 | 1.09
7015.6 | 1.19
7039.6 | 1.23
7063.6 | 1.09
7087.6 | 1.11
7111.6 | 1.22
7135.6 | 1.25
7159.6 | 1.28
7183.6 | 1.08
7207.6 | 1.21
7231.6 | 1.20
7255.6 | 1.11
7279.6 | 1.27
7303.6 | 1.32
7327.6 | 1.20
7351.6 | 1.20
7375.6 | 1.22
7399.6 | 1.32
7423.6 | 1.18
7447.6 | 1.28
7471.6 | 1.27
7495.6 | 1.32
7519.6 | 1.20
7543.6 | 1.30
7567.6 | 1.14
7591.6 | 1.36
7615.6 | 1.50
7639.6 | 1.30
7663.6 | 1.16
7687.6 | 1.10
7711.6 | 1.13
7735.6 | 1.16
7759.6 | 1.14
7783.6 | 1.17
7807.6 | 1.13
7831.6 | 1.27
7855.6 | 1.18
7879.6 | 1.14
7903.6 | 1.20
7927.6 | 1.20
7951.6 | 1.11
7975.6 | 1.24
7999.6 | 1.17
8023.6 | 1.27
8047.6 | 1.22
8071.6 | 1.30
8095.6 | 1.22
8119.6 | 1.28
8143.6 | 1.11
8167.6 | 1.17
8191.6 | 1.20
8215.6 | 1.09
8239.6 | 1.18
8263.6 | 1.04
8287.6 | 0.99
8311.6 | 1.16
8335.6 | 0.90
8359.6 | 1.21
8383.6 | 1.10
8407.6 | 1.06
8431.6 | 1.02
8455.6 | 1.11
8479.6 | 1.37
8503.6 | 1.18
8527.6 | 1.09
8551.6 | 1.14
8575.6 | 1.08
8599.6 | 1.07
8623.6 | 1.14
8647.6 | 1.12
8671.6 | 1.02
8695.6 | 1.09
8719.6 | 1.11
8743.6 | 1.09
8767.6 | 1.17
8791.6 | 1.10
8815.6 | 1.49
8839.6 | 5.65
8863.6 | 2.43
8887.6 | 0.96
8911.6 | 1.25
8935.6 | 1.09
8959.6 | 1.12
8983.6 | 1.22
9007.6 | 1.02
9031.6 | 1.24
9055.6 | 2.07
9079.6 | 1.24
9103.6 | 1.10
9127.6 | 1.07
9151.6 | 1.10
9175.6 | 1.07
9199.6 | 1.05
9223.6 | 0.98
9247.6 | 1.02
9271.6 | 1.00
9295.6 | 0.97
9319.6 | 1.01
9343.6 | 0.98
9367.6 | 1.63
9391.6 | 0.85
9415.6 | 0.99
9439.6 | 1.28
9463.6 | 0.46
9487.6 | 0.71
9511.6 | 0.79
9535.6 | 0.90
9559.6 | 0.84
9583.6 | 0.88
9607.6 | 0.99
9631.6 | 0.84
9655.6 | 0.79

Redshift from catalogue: 0.35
